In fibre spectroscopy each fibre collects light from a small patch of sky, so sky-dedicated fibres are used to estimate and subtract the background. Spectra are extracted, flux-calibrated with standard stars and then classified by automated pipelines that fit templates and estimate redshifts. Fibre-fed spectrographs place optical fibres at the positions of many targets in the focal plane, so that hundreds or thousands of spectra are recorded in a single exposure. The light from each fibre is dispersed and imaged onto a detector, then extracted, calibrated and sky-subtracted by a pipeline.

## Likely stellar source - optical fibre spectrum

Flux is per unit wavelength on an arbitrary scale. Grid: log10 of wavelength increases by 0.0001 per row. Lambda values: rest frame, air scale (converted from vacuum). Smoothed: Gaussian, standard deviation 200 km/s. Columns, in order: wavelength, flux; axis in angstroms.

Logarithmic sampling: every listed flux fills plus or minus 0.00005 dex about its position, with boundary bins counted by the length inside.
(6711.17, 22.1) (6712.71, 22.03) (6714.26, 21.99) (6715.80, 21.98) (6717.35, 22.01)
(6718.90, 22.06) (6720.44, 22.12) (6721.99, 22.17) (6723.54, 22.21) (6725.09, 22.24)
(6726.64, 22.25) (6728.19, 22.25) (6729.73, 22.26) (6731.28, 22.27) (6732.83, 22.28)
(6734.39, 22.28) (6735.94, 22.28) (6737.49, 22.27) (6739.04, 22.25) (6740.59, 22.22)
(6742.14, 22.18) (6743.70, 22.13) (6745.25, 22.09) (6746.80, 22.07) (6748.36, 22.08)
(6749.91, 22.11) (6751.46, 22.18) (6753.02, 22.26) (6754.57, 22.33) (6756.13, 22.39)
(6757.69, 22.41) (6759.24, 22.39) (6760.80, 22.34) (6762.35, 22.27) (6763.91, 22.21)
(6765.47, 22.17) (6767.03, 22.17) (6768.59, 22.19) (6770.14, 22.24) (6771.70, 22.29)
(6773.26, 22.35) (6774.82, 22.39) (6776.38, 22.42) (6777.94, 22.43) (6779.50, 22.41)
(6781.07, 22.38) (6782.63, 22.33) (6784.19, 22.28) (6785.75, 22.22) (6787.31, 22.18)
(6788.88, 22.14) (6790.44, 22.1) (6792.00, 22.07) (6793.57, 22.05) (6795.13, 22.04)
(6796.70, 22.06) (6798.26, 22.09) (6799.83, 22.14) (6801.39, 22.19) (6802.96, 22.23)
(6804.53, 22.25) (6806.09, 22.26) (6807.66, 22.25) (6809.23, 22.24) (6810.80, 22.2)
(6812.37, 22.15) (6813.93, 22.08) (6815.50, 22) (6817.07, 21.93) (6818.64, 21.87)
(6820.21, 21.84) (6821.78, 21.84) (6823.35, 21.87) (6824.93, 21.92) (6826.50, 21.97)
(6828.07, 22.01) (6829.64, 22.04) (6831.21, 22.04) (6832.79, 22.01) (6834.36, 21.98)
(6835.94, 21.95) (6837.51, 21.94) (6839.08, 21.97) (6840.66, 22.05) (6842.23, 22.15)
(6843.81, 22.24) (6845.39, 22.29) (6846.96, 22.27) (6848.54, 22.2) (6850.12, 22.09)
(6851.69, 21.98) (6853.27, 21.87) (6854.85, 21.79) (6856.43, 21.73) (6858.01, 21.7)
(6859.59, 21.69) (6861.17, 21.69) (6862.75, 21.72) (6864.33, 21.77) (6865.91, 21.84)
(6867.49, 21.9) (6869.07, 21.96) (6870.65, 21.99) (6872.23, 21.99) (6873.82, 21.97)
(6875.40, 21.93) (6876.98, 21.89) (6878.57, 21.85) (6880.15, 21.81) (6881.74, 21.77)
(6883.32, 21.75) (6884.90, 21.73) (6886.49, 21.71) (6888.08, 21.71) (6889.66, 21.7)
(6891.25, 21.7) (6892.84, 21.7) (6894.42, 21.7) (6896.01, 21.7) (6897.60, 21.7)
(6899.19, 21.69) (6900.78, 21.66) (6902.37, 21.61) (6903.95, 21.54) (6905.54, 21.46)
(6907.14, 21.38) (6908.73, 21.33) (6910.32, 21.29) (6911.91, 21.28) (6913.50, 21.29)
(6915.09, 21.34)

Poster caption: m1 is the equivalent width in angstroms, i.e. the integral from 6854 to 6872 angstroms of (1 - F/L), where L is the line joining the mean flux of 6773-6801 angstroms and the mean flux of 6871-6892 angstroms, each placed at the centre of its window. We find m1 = 0.1 angstroms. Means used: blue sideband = 22.2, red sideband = 21.8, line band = 21.8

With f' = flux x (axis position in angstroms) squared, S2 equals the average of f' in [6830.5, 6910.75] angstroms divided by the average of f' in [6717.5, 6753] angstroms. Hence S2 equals 1.02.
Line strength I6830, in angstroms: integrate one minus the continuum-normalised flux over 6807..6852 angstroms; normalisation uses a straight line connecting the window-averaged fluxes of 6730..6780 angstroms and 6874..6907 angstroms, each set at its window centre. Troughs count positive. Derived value -0.2 angstroms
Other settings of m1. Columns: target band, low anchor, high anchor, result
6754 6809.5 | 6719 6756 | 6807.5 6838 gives -0.4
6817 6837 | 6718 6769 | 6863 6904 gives 0.0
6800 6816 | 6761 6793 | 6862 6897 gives 0.0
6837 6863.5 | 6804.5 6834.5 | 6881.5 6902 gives -0.1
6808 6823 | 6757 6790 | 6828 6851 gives 0.1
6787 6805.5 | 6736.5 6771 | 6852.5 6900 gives 0.0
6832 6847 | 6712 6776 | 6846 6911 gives -0.1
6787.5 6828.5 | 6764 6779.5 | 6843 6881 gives 0.1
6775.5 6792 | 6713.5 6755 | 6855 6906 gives -0.2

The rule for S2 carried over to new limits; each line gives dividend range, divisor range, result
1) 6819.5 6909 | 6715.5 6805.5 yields 1.01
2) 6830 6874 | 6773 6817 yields 1.01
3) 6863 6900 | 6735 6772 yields 1.02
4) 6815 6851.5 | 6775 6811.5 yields 1.00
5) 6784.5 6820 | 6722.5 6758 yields 1.01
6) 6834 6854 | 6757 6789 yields 1.01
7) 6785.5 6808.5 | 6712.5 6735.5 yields 1.02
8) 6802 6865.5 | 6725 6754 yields 1.02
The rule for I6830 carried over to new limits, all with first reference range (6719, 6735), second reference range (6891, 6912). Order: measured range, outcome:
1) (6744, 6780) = -0.29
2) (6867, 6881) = -0.17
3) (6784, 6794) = -0.07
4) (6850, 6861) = -0.04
